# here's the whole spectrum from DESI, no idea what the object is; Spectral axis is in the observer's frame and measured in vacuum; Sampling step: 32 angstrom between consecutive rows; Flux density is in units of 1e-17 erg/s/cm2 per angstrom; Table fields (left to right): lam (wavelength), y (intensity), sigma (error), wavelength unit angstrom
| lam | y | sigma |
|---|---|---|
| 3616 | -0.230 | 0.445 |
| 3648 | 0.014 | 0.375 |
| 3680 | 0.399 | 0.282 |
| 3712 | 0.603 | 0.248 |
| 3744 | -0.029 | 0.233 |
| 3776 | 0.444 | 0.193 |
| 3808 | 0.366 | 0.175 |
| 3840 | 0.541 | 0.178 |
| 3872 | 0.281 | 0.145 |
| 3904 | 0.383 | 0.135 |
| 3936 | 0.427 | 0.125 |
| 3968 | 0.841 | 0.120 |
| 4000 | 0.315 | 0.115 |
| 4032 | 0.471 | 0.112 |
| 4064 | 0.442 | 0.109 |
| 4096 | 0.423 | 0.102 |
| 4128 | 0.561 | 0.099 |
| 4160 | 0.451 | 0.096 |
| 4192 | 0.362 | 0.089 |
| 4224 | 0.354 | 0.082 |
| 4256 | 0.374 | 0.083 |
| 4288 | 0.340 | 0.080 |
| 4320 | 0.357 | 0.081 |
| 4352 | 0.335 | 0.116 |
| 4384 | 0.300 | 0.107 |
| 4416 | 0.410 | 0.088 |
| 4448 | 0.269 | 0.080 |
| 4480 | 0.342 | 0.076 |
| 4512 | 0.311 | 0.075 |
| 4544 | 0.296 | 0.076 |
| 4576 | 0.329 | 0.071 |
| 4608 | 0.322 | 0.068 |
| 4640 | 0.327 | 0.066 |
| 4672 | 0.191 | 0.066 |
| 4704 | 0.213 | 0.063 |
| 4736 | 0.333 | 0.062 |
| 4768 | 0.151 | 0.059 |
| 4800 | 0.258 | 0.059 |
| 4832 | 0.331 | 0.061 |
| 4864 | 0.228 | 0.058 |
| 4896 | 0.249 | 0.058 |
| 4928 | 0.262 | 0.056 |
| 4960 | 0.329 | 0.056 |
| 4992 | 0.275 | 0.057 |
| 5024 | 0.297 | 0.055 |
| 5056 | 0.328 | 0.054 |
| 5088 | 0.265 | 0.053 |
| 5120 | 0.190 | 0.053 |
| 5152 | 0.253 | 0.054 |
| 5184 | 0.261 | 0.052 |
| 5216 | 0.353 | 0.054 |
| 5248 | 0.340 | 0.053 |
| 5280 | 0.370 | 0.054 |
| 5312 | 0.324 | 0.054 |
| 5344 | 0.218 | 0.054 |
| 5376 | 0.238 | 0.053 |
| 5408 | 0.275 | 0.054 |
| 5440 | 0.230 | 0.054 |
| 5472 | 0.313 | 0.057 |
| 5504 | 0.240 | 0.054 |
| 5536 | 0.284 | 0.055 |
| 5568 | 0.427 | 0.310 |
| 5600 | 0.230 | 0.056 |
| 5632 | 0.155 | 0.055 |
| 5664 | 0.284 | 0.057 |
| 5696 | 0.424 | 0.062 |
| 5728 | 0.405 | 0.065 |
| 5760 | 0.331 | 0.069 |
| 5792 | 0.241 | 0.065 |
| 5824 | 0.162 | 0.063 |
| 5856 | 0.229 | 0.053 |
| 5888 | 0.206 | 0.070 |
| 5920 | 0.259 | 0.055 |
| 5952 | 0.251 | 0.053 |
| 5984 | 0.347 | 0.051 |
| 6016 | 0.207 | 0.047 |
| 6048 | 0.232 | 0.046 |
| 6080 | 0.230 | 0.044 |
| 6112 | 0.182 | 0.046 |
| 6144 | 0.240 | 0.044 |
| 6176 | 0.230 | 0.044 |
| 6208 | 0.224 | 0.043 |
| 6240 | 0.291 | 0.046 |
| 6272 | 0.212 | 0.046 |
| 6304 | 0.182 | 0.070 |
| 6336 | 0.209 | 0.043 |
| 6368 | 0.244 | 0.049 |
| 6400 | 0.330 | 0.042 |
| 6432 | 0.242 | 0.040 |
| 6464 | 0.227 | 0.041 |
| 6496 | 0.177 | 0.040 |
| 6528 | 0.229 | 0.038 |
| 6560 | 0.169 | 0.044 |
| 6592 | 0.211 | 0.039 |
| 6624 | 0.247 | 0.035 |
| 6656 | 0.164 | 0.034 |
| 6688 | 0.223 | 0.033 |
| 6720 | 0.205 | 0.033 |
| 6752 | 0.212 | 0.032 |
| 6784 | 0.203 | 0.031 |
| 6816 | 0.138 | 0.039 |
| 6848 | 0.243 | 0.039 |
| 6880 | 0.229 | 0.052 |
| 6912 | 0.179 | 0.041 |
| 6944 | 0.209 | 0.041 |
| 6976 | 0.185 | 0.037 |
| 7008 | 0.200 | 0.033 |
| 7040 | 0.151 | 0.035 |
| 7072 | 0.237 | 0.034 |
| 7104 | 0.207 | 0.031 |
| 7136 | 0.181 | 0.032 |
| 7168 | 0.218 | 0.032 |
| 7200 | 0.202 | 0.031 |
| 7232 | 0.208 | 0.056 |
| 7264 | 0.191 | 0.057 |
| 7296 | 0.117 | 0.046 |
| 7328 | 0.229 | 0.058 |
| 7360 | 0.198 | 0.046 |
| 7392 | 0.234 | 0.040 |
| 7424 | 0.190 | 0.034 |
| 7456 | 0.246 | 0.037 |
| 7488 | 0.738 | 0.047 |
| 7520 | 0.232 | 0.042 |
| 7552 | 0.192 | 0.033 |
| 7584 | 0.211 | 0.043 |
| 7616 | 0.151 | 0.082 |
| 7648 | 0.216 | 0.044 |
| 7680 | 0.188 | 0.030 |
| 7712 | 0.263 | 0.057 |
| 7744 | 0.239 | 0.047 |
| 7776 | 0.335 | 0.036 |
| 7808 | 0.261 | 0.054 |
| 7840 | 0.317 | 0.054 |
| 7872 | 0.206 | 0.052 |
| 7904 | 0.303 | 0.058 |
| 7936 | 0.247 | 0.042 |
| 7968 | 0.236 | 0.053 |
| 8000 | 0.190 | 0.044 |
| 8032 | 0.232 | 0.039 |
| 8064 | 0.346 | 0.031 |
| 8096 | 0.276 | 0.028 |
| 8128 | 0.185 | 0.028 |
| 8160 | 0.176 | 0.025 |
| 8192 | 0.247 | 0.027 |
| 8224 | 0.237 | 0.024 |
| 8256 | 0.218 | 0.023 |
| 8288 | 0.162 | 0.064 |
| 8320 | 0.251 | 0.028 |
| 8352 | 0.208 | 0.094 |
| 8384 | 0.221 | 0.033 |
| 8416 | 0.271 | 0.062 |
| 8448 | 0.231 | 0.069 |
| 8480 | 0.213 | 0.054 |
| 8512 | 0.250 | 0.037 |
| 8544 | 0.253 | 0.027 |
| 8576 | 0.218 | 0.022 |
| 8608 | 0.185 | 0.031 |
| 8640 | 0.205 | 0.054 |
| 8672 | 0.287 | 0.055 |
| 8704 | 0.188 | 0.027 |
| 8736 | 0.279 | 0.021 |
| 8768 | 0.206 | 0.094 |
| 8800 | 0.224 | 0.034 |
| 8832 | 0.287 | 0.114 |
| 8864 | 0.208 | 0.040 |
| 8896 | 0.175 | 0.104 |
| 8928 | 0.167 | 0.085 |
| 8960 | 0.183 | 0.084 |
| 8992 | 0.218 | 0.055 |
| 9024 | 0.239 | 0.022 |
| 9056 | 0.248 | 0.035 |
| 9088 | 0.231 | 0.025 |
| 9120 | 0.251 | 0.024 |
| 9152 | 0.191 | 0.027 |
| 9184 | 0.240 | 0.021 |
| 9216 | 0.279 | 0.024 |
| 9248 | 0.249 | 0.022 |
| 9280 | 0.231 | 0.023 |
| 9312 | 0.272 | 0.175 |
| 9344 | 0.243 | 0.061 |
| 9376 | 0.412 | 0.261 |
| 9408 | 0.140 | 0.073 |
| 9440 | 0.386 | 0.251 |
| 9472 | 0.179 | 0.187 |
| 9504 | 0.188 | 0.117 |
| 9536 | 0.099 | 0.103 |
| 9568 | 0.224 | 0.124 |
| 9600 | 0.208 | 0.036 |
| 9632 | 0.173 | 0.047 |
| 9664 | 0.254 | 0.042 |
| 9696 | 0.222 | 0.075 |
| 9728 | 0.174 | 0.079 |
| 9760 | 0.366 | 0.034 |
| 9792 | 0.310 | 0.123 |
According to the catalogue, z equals 1.01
